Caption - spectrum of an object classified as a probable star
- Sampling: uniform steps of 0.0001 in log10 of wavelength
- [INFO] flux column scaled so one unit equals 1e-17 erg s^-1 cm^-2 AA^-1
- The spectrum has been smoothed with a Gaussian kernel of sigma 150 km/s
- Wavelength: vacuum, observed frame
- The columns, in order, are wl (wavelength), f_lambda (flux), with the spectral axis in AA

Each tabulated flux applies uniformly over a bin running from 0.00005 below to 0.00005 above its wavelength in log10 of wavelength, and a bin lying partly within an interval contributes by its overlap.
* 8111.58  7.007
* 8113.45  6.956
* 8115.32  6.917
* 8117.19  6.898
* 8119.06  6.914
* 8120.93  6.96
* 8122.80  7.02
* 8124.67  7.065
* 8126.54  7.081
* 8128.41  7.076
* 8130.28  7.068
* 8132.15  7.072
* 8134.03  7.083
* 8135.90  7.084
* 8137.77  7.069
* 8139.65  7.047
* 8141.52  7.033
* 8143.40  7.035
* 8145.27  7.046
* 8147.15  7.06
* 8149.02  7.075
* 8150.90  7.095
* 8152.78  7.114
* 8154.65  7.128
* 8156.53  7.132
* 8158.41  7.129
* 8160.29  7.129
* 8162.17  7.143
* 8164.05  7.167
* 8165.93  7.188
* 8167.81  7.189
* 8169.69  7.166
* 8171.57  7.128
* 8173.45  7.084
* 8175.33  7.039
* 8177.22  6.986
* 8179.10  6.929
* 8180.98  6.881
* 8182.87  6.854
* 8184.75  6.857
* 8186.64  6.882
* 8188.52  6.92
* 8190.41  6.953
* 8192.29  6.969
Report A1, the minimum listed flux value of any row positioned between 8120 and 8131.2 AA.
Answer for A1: 6.96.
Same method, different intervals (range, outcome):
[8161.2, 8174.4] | 7.084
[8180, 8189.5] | 6.854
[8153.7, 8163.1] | 7.128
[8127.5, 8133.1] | 7.068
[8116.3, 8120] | 6.898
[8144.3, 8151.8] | 7.046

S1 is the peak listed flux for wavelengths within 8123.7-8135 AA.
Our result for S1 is 7.083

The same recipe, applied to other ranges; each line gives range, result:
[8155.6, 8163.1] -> 7.143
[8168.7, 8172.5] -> 7.166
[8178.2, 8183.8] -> 6.929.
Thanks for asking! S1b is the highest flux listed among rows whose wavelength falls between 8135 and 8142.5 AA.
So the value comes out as 7.084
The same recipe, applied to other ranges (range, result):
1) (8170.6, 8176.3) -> 7.128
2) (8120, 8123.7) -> 7.02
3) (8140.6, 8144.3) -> 7.035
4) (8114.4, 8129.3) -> 7.081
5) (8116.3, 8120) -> 6.914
